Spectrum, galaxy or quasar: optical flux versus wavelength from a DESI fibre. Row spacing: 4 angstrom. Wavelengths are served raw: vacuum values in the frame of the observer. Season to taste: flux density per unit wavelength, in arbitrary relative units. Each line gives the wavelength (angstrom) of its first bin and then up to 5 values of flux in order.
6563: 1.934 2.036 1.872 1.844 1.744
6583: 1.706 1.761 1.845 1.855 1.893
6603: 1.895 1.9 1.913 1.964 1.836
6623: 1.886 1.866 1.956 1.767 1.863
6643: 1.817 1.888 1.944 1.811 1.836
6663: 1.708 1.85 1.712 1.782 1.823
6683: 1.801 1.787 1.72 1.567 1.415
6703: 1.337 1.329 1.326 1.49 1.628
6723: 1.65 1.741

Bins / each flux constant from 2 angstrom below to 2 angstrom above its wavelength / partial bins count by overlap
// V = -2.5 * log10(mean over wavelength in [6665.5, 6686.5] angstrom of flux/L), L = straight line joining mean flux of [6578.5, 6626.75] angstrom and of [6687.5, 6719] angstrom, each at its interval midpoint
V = -0.14 mag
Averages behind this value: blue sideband 1.85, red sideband 1.48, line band 1.79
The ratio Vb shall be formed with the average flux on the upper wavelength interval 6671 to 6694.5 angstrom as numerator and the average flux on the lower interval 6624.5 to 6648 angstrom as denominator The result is 0.95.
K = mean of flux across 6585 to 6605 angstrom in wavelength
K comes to 1.85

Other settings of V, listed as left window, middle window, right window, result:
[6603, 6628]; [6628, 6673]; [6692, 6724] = -0.060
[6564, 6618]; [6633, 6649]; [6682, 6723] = -0.071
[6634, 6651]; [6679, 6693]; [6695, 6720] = -0.137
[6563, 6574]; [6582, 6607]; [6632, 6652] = 0.043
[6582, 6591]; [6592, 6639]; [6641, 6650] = -0.042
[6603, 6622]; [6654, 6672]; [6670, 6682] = 0.011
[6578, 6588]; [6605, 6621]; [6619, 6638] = -0.048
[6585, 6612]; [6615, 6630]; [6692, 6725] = -0.061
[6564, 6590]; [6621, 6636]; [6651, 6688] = -0.037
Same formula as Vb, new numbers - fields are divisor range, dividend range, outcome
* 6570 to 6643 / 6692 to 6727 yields 0.80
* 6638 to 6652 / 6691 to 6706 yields 0.78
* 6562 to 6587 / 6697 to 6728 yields 0.80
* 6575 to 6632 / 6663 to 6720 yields 0.87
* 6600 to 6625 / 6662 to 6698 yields 0.92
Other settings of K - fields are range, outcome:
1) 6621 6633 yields 1.9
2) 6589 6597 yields 1.85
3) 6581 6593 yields 1.77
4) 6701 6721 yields 1.42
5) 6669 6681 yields 1.77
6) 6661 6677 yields 1.76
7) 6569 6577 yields 1.86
